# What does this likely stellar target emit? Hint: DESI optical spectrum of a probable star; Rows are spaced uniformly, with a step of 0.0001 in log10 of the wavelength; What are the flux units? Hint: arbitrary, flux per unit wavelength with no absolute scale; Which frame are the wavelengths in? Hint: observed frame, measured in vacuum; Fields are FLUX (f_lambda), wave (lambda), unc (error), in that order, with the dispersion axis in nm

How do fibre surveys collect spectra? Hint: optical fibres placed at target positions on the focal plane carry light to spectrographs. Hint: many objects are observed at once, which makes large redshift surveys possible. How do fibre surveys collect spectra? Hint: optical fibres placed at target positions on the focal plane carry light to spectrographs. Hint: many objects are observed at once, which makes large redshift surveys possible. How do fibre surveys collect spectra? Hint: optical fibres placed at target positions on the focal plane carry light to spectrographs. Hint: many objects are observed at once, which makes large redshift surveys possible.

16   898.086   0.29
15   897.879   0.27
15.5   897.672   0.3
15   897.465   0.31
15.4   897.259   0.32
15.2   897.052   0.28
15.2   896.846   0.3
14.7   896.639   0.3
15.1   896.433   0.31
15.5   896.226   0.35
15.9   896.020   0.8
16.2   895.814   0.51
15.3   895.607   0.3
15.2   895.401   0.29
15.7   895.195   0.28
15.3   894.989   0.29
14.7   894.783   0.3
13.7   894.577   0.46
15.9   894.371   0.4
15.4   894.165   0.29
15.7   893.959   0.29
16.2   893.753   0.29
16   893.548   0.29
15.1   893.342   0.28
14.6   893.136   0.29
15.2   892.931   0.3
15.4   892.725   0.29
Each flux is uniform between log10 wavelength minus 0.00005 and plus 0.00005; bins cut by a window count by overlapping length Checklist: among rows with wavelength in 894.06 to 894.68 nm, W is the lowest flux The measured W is 13.7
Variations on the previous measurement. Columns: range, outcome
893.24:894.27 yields 15.1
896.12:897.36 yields 14.7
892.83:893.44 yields 14.6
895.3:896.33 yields 15.2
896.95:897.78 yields 15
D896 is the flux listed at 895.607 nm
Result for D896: 15.3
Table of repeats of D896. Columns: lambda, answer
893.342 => 15.1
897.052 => 15.2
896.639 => 14.7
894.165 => 15.4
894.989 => 15.3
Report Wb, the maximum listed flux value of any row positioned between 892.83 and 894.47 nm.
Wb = 16.2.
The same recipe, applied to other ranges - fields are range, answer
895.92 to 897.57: 15.9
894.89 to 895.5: 15.7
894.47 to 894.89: 14.7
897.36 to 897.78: 15.5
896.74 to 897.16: 15.2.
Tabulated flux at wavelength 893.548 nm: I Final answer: 16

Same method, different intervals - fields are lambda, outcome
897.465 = 15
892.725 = 15.4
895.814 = 16.2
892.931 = 15.2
